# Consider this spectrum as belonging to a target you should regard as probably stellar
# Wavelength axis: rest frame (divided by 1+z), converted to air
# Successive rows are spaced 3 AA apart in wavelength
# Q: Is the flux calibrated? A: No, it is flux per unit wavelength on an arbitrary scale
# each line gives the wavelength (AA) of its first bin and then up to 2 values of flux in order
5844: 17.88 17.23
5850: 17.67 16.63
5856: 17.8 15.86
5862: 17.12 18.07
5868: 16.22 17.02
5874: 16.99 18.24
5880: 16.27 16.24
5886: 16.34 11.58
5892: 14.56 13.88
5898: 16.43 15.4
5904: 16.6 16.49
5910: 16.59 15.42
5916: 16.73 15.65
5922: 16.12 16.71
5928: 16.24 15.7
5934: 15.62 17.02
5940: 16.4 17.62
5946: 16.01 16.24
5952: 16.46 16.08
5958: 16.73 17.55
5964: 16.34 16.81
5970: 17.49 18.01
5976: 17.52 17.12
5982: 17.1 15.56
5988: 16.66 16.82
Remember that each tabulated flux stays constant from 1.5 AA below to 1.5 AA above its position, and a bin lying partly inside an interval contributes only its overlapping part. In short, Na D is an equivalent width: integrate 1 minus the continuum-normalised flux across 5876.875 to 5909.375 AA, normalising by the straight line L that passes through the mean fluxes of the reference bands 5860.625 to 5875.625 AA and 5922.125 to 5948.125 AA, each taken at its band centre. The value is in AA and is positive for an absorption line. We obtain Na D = 2.5 AA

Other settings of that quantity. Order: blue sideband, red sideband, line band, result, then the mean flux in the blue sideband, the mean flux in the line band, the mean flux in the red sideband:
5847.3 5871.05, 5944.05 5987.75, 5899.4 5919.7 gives 0.9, 17.1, 16.1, 16.8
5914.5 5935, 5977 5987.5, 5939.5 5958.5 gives -0.2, 16.1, 16.5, 16.6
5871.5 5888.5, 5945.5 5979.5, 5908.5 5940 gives 1.0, 16.5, 16.2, 16.9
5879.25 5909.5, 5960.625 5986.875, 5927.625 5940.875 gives 0.0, 15.4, 16.2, 17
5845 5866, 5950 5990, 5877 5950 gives 4.6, 17.2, 16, 16.9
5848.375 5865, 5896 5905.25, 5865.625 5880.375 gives -0.3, 17.1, 17.1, 16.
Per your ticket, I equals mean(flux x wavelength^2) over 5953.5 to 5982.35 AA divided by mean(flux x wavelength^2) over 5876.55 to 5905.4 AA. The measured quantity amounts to 1.13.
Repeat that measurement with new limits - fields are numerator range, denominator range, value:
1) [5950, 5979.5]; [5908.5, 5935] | 1.07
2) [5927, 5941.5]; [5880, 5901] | 1.10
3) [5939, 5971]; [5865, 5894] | 1.07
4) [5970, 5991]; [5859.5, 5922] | 1.09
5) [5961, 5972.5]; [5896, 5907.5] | 1.08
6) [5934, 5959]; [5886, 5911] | 1.10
